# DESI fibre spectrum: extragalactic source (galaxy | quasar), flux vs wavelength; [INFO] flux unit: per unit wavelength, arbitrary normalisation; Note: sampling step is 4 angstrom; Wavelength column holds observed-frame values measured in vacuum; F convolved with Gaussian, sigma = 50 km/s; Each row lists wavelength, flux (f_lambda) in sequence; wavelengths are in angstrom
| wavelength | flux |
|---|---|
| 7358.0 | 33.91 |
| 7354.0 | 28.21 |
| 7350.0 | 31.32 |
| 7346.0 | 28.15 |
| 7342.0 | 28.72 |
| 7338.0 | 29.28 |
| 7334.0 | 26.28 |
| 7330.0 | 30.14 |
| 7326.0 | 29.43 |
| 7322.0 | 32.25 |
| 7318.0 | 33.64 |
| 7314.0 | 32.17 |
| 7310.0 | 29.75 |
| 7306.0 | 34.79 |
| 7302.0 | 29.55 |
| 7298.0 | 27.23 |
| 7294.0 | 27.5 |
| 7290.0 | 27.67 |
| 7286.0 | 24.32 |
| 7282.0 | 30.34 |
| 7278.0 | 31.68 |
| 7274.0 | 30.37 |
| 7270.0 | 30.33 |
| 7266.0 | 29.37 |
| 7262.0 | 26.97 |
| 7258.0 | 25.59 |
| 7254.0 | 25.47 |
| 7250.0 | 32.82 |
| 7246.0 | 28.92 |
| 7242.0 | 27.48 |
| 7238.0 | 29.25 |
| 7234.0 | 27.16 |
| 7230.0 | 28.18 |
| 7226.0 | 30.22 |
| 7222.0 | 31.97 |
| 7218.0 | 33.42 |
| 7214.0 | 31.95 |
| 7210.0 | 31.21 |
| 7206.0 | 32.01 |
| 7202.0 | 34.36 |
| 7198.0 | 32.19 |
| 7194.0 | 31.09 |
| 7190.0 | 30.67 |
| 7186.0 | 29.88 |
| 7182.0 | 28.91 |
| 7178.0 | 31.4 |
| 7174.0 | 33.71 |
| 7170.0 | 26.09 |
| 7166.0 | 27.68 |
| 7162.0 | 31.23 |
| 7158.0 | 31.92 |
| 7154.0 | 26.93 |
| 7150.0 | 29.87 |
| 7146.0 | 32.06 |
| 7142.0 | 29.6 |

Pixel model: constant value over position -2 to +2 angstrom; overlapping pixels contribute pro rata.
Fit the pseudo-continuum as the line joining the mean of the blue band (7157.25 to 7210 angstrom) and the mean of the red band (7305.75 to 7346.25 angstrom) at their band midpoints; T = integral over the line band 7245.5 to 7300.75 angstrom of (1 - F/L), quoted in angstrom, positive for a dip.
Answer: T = 3.71 angstrom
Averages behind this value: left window 30.8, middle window 28.5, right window 30.3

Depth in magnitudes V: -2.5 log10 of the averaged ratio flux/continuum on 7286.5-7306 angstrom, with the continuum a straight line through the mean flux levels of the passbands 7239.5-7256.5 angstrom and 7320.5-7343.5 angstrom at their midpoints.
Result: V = 0.02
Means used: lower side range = 28.6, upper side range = 29.3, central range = 28.4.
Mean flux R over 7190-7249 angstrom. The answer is 30.7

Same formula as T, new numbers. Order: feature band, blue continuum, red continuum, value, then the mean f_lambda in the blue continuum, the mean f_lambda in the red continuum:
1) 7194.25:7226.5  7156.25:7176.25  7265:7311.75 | -2.5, 30.1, 29.4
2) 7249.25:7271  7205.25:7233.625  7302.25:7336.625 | 2.0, 31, 30.9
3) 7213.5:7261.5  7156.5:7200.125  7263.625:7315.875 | 1.2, 30.4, 29.6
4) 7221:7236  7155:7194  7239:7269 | -0.2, 30.1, 28.2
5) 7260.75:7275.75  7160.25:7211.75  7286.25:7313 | 0.1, 30.8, 29.2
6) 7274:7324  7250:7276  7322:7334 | -1.7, 28.4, 29.6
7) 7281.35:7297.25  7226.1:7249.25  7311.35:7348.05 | 1.2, 28.6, 30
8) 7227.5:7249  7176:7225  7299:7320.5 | 2.2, 31.6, 31.8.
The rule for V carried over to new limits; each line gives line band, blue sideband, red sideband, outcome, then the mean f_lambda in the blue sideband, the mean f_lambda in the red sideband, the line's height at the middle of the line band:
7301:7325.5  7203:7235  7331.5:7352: -0.09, 31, 28.8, 29.3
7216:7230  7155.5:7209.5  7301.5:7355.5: -0.02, 30.8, 30.3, 30.7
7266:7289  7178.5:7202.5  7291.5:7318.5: 0.05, 31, 30.4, 30.6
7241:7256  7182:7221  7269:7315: 0.07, 31.7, 29.6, 30.6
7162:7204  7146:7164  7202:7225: 0.02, 30.2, 32.2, 31.2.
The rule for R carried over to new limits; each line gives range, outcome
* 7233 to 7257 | 28.5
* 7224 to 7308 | 28.8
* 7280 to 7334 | 29.8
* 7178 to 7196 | 30.3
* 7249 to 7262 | 27.4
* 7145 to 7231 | 30.8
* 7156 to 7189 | 30.1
